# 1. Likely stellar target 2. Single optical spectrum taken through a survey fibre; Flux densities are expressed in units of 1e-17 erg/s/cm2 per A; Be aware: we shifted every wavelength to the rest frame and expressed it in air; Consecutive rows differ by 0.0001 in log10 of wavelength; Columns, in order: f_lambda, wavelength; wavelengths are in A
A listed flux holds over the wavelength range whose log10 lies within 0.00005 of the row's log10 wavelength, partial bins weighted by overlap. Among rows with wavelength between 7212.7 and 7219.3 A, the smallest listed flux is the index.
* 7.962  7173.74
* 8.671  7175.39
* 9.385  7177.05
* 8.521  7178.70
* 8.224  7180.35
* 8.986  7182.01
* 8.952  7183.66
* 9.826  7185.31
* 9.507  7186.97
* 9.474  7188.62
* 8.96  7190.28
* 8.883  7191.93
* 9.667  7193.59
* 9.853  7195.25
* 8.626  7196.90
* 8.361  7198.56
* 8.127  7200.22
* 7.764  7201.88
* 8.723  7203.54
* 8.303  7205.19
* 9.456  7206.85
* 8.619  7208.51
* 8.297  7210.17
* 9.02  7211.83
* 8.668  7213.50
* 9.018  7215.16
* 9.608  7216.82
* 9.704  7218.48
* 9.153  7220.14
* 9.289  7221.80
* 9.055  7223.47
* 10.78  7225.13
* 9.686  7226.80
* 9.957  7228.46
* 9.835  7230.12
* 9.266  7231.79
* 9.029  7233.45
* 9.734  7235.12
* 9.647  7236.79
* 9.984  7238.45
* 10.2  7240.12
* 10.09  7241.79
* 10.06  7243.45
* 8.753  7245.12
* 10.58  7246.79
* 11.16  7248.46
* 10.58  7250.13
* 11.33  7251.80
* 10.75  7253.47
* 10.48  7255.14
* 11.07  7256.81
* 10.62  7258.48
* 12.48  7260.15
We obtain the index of 8.668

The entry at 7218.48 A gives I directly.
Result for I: 9.704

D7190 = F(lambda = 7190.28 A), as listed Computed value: 8.96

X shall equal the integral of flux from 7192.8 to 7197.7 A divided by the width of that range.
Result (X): 9.39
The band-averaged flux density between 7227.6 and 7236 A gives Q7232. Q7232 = 9.57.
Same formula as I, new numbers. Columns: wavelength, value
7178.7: 8.521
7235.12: 9.734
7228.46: 9.957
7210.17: 8.297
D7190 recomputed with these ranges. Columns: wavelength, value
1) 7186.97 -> 9.507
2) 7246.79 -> 10.58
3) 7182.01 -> 8.986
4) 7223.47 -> 9.055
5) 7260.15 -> 12.48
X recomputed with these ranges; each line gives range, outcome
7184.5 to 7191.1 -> 9.43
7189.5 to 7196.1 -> 9.35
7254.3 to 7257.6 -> 10.8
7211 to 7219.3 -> 9.2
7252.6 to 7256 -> 10.6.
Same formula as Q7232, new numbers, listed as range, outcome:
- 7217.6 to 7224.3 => 9.31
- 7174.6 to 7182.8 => 8.75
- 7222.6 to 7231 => 9.85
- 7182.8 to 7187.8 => 9.44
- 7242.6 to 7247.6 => 9.8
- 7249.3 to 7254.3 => 10.9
